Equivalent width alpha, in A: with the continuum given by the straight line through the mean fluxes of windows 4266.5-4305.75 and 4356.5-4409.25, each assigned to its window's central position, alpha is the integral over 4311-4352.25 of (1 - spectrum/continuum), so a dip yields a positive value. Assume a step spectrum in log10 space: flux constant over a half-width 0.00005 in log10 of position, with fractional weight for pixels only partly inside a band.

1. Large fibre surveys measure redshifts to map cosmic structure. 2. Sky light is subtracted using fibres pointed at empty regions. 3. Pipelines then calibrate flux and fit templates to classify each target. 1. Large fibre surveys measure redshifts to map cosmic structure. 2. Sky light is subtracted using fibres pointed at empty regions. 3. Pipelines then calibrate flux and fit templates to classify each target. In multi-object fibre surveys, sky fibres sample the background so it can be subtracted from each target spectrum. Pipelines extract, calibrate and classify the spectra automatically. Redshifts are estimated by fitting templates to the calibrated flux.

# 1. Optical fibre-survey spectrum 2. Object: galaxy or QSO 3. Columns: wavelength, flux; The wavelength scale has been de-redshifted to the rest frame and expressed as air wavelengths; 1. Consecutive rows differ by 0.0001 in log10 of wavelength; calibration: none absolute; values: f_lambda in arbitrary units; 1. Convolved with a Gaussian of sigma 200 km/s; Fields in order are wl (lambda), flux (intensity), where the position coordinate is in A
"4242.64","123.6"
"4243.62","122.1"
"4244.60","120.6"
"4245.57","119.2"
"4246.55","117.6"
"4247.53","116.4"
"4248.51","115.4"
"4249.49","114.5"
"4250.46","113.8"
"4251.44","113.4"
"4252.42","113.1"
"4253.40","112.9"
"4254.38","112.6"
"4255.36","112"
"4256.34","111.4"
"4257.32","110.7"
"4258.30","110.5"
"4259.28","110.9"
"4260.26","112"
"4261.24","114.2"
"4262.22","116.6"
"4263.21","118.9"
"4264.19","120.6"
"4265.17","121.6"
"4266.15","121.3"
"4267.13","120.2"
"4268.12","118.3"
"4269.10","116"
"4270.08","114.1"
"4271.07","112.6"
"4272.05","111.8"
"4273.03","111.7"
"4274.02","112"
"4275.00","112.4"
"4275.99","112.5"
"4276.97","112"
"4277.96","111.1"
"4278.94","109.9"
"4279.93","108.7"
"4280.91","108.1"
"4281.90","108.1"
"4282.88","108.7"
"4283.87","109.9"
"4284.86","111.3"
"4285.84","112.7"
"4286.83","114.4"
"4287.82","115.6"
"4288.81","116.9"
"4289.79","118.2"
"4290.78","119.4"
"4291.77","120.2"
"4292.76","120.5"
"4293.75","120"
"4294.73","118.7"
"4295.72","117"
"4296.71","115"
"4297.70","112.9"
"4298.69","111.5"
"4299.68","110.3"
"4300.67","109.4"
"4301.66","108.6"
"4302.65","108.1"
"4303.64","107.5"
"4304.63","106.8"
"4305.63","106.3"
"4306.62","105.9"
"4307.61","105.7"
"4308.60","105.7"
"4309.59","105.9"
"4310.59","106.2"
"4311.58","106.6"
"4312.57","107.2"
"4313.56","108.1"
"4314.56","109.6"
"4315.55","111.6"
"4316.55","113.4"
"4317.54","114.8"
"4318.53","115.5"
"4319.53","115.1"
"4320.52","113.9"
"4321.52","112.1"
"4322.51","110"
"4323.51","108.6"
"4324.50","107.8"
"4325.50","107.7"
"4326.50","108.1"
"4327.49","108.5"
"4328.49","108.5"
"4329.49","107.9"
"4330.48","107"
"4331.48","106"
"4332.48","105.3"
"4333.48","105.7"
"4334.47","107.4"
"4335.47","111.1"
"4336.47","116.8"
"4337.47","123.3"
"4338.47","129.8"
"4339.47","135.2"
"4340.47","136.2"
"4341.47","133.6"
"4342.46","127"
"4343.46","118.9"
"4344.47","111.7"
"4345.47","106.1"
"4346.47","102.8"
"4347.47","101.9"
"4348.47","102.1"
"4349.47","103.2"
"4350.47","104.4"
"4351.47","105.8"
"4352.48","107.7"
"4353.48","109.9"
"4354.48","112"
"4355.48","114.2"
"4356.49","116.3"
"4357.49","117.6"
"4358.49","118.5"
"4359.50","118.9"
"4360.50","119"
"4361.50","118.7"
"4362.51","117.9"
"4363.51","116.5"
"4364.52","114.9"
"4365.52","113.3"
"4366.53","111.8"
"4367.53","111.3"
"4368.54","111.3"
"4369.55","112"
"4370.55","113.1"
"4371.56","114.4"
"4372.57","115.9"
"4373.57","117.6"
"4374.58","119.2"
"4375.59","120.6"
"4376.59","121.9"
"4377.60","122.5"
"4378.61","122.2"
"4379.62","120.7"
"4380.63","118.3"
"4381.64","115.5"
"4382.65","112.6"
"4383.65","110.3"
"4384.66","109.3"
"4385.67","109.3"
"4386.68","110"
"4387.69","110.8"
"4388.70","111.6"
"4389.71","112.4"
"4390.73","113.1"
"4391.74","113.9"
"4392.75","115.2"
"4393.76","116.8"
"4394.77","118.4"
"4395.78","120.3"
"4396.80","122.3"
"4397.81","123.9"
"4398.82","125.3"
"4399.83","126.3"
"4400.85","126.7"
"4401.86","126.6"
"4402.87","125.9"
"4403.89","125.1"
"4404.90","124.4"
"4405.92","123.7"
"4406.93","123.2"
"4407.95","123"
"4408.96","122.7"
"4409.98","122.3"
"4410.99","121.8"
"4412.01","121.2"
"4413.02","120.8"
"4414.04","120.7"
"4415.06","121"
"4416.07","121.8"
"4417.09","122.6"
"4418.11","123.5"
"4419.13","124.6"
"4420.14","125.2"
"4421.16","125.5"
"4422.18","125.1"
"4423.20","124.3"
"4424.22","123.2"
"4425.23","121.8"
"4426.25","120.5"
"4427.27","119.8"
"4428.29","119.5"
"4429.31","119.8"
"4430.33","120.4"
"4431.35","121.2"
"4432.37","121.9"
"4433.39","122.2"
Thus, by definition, 1.2 A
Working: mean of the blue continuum 113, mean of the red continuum 118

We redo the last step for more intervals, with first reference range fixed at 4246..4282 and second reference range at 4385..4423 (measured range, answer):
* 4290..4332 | 1.9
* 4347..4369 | 1.2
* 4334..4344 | -0.5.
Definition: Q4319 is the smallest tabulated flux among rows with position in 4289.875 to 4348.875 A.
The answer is 101.9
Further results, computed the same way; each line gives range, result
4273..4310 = 105.7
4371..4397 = 109.3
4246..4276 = 110.5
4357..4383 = 111.3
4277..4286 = 108.1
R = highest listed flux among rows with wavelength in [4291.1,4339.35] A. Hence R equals 129.8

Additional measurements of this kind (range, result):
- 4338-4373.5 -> 136.2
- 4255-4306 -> 121.6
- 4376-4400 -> 126.3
